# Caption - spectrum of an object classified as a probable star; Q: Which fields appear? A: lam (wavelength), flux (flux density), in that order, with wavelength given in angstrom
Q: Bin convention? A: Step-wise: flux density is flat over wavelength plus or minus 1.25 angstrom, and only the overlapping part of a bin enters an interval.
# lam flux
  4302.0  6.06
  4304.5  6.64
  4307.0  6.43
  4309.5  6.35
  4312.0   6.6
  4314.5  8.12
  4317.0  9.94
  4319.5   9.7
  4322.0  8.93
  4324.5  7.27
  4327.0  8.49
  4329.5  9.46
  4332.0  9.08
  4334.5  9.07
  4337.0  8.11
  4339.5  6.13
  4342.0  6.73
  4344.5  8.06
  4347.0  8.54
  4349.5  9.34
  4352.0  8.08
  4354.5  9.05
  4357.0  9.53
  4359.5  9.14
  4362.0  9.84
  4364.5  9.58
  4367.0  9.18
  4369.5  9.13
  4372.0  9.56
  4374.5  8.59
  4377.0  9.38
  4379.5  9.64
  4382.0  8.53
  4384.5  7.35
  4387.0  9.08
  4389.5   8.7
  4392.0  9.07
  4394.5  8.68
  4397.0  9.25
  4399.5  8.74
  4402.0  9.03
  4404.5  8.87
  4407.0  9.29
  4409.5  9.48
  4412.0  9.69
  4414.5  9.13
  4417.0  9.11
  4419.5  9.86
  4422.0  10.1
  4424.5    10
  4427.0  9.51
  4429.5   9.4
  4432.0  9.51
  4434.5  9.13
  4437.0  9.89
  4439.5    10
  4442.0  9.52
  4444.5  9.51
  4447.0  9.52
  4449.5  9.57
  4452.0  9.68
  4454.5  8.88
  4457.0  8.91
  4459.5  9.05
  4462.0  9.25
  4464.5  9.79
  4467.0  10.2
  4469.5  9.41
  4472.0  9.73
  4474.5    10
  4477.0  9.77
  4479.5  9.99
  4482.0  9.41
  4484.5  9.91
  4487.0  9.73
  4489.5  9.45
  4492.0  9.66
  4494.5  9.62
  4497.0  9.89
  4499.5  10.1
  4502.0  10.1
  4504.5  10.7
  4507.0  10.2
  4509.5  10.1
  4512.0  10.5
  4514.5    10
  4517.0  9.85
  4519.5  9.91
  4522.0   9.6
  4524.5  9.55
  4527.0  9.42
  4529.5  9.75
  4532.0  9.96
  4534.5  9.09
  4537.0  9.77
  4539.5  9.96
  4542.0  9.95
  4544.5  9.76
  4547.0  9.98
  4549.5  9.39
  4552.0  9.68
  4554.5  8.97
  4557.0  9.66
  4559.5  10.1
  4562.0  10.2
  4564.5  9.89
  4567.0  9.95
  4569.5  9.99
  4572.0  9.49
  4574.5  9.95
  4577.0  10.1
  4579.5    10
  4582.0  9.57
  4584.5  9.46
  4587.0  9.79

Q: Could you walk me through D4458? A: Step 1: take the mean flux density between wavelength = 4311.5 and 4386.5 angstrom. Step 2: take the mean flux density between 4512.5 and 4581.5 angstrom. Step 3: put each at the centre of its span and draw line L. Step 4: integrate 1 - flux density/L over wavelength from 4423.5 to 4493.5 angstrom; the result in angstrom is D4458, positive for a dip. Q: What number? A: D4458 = -2.2 angstrom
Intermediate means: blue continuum 8.7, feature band 9.58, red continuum 9.78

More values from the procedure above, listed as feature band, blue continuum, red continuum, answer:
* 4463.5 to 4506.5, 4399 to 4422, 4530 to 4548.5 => -1.3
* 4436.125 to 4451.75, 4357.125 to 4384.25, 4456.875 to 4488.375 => -0.2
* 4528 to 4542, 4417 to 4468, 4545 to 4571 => 0.0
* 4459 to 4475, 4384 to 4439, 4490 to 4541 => -0.1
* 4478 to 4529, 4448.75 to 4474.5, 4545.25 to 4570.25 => -1.5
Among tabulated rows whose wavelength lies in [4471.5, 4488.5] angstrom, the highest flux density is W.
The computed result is 10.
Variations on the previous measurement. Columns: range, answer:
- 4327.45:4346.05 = 9.46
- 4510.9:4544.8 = 10.5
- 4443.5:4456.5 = 9.68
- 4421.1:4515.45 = 10.7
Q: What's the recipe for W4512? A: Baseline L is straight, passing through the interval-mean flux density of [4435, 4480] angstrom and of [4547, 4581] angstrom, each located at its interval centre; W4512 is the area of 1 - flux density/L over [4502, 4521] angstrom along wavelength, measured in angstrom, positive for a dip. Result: -0.9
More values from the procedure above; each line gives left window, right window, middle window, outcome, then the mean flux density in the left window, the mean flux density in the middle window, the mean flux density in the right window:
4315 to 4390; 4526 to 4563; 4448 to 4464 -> 0.03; 8.77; 9.25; 9.71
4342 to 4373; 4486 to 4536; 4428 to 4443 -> -0.23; 8.99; 9.57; 9.86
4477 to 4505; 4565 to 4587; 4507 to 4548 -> -0.01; 9.84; 9.83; 9.82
